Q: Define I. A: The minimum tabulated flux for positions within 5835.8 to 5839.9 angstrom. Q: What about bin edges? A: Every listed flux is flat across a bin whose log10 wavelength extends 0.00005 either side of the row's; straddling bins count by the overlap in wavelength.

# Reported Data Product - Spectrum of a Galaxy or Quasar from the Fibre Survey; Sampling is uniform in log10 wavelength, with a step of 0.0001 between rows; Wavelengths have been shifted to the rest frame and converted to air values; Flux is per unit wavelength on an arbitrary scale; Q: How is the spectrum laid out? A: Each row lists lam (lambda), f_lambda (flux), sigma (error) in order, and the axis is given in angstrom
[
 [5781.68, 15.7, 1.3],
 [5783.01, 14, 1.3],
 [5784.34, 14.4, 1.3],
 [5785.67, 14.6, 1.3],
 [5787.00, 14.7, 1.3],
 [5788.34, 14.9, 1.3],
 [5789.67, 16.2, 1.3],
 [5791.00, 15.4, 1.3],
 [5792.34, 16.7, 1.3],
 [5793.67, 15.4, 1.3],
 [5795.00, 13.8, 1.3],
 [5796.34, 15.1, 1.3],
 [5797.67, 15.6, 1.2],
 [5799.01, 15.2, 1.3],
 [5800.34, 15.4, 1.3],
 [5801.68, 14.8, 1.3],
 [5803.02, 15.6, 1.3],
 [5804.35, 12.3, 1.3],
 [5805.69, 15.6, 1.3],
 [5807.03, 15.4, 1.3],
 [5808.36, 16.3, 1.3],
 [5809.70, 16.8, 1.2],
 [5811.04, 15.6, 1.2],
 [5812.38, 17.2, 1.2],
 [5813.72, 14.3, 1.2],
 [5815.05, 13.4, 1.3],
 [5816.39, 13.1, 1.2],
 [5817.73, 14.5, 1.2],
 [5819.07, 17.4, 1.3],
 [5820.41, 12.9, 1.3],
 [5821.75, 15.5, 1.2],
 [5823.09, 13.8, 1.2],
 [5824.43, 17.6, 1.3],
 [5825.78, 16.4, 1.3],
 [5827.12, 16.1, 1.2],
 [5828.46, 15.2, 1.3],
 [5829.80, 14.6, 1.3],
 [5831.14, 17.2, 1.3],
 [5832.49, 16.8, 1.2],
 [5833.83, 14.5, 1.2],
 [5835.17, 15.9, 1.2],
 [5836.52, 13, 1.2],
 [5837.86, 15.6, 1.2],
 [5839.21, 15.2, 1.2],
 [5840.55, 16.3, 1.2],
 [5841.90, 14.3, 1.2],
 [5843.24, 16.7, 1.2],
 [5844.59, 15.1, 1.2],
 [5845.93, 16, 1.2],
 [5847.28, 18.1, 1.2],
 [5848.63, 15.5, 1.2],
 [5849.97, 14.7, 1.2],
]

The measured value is 13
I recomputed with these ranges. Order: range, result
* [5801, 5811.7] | 12.3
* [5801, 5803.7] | 14.8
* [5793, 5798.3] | 13.8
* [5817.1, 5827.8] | 12.9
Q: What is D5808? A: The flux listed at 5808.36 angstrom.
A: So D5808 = 16.3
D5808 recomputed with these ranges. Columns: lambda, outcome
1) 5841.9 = 14.3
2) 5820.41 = 12.9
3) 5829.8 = 14.6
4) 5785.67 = 14.6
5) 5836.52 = 13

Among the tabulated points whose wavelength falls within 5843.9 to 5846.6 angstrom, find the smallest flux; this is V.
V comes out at 15.1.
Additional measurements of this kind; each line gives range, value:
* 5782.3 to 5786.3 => 14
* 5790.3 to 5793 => 15.4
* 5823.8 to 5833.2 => 14.6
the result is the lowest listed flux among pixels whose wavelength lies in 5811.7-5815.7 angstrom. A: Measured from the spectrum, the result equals 13.4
